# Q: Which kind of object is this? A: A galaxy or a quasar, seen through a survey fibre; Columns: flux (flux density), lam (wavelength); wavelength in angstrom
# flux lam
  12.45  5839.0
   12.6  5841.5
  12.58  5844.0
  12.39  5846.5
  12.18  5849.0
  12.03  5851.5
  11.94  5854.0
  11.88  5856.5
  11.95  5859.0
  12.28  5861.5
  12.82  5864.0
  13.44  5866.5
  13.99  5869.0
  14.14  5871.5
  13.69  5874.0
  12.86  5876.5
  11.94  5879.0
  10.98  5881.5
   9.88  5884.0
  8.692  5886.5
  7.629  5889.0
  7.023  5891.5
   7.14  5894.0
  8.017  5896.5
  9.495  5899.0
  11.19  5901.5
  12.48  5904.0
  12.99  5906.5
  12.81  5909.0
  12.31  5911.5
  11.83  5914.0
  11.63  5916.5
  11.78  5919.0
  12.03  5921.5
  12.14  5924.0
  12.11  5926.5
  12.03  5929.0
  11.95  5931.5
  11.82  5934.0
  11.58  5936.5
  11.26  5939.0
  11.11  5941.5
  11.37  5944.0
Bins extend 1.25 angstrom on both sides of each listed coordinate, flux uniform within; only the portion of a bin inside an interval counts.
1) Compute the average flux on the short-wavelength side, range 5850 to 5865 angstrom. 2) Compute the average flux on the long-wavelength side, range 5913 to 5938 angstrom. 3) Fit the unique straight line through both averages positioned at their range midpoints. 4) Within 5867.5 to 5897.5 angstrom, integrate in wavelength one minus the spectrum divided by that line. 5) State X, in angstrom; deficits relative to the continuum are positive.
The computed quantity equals 3.8 angstrom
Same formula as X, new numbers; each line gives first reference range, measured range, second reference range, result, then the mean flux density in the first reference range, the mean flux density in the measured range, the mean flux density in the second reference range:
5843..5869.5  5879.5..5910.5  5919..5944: 5.5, 12.5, 9.93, 11.8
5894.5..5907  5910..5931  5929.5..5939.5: -1.5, 10.5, 12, 11.7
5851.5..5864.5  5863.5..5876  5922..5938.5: -1.6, 12.1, 13.6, 11.9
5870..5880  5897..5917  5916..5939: 1.1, 13.2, 11.7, 11.9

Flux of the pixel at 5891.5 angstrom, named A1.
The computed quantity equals 7.023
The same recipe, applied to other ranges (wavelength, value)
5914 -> 11.83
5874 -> 13.69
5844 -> 12.58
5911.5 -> 12.31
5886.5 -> 8.692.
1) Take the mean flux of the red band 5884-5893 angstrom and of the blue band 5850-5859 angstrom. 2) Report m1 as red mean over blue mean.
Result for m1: 0.7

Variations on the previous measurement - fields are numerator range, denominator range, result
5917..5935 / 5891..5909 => 1.19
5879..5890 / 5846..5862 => 0.80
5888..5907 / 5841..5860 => 0.77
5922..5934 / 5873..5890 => 1.11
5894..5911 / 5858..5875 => 0.83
